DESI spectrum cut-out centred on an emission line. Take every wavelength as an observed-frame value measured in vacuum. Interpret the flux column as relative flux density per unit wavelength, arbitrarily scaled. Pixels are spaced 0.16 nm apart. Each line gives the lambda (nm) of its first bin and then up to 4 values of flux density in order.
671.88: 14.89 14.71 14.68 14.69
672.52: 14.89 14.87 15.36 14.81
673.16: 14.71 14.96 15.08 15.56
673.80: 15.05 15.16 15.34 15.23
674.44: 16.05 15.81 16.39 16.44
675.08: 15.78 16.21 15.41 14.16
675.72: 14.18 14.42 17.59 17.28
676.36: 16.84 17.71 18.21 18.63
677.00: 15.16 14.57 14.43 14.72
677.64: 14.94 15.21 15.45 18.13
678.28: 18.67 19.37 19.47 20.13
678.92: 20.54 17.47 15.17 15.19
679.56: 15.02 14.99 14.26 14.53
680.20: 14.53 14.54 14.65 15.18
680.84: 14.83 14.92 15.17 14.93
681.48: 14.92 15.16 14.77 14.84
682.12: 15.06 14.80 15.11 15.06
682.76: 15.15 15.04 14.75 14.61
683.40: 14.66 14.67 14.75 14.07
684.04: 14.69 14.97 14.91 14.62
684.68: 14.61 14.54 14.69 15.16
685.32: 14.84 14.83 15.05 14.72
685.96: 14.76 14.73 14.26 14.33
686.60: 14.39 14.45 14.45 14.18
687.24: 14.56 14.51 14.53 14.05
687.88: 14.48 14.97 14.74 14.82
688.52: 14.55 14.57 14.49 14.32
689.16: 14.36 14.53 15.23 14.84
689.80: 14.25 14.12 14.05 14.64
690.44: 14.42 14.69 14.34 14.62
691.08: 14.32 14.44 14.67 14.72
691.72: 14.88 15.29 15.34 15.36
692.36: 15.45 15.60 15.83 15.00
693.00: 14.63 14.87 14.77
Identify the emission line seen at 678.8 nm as [N II] 6583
